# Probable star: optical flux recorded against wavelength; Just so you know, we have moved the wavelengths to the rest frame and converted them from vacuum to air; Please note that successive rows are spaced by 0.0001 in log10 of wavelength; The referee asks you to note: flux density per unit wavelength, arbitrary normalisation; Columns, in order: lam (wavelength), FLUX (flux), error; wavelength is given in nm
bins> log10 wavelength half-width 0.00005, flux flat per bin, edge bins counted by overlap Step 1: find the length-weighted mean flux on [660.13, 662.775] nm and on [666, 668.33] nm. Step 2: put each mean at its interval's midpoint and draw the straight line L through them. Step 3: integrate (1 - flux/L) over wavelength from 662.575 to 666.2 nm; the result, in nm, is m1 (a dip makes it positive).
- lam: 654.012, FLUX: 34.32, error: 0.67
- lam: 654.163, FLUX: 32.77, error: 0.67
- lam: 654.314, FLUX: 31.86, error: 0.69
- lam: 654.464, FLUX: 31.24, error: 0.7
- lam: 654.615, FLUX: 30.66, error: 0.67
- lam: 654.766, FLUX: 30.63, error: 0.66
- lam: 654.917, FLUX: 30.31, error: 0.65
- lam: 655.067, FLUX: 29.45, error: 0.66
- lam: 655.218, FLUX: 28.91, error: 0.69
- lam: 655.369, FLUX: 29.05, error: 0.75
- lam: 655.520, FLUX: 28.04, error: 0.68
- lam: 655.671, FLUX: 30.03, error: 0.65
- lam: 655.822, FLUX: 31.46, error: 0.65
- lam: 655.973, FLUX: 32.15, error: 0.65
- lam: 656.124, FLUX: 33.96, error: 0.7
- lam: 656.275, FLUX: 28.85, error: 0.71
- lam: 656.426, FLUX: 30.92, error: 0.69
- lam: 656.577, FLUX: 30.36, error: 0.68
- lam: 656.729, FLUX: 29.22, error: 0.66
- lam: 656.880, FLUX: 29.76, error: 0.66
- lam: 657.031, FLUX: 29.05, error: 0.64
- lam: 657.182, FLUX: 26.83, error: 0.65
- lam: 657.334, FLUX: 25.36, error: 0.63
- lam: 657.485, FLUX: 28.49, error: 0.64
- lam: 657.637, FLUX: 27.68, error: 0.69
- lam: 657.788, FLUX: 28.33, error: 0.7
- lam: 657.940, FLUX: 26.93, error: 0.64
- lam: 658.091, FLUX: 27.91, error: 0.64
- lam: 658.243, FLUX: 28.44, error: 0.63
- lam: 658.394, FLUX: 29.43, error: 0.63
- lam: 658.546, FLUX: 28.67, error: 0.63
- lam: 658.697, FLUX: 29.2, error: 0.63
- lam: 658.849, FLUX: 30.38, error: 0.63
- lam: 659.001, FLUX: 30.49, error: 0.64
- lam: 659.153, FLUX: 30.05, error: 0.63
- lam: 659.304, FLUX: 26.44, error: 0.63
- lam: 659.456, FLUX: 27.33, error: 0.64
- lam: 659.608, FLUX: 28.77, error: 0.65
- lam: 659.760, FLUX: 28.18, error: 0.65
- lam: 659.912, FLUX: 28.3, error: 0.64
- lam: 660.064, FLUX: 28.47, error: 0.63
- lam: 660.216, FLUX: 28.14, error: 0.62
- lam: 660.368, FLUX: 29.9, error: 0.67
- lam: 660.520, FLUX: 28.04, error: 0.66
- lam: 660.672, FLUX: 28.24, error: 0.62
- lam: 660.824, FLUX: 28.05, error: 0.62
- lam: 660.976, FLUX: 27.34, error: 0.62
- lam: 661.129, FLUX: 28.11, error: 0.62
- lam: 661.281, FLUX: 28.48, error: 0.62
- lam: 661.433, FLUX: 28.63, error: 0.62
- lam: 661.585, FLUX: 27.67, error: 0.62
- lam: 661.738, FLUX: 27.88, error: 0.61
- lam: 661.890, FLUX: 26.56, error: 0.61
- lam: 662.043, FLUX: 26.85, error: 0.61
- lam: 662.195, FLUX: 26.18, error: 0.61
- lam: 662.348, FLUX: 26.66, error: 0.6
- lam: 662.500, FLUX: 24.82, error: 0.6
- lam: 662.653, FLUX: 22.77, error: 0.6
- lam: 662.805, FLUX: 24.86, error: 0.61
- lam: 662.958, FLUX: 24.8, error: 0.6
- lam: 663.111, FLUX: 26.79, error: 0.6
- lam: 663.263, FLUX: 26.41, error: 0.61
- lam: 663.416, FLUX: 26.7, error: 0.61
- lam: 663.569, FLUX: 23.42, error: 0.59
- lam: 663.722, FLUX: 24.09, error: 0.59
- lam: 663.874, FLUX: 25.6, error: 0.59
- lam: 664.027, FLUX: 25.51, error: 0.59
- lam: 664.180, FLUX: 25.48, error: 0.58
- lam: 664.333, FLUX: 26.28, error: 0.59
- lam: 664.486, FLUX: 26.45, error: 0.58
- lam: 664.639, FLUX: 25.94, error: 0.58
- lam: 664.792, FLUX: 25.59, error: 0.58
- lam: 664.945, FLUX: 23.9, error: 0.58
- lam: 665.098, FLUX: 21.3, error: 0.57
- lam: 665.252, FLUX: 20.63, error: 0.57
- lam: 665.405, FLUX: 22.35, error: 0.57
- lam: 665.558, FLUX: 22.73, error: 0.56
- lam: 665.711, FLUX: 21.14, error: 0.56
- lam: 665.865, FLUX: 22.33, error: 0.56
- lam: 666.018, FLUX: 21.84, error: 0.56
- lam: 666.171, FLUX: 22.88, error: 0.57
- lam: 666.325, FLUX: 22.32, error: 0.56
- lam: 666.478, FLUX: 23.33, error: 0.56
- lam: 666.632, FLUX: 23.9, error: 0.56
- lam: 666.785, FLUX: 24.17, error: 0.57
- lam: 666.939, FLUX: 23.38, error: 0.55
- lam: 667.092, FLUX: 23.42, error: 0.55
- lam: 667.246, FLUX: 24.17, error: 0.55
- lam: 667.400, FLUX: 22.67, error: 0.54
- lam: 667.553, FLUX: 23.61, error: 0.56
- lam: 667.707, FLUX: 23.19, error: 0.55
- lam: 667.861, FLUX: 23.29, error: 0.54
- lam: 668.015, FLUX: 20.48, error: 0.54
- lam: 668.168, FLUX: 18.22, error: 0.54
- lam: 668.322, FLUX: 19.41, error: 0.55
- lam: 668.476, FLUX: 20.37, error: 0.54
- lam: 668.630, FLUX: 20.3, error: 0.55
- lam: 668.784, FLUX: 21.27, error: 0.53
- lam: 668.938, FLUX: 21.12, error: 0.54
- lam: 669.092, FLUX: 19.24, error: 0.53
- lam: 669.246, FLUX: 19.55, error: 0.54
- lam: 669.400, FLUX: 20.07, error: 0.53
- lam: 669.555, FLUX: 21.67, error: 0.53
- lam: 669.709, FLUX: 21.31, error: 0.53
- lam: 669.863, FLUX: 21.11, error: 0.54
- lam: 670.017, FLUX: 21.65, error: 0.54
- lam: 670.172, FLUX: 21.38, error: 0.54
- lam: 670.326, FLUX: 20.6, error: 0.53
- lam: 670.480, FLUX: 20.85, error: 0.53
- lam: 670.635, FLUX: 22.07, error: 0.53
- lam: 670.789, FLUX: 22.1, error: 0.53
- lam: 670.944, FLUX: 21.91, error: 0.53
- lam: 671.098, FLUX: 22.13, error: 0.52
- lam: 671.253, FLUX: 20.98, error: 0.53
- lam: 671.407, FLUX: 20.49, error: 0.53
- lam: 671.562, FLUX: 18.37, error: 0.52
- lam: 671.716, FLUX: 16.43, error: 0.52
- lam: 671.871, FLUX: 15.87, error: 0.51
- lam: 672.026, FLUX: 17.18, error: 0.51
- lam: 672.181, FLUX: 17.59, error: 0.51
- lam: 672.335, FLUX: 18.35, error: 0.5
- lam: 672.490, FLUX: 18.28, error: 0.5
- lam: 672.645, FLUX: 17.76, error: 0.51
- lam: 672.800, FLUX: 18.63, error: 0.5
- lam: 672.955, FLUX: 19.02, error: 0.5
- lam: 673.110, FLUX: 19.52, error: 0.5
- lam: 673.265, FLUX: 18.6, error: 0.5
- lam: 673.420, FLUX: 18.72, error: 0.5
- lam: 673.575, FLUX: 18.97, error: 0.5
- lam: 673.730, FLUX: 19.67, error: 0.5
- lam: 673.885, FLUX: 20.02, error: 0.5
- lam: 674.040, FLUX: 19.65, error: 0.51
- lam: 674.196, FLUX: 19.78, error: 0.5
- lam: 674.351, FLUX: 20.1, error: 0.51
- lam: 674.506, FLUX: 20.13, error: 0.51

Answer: 0.11 nm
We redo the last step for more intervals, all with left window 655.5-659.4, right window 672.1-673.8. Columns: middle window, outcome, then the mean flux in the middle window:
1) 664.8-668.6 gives 0.09 nm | 22.3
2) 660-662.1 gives -0.10 nm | 28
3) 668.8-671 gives -0.04 nm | 21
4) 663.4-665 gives -0.05 nm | 25.3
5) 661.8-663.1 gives 0.01 nm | 25.5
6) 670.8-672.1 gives 0.02 nm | 19.3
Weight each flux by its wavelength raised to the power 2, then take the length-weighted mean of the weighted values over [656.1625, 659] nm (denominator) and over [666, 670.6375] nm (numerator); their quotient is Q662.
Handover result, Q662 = 0.8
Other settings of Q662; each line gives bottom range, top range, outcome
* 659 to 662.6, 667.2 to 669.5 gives 0.78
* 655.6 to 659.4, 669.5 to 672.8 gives 0.71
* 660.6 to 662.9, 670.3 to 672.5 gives 0.75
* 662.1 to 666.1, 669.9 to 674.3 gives 0.82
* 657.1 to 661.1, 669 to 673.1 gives 0.73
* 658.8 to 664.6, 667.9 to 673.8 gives 0.75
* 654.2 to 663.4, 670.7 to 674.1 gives 0.70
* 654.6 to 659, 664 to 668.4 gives 0.81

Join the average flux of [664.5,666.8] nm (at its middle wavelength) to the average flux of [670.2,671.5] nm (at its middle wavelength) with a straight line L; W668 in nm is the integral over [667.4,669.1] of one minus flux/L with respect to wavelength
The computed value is 0.08 nm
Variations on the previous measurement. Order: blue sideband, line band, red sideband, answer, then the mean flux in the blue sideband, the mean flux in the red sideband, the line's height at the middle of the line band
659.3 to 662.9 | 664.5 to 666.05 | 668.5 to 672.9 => 0.077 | 27.4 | 19.9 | 24.1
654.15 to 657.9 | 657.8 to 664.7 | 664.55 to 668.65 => -0.286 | 29.7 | 22.5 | 26.2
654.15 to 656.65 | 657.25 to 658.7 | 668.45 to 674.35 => 0.043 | 30.6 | 19.8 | 28.8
